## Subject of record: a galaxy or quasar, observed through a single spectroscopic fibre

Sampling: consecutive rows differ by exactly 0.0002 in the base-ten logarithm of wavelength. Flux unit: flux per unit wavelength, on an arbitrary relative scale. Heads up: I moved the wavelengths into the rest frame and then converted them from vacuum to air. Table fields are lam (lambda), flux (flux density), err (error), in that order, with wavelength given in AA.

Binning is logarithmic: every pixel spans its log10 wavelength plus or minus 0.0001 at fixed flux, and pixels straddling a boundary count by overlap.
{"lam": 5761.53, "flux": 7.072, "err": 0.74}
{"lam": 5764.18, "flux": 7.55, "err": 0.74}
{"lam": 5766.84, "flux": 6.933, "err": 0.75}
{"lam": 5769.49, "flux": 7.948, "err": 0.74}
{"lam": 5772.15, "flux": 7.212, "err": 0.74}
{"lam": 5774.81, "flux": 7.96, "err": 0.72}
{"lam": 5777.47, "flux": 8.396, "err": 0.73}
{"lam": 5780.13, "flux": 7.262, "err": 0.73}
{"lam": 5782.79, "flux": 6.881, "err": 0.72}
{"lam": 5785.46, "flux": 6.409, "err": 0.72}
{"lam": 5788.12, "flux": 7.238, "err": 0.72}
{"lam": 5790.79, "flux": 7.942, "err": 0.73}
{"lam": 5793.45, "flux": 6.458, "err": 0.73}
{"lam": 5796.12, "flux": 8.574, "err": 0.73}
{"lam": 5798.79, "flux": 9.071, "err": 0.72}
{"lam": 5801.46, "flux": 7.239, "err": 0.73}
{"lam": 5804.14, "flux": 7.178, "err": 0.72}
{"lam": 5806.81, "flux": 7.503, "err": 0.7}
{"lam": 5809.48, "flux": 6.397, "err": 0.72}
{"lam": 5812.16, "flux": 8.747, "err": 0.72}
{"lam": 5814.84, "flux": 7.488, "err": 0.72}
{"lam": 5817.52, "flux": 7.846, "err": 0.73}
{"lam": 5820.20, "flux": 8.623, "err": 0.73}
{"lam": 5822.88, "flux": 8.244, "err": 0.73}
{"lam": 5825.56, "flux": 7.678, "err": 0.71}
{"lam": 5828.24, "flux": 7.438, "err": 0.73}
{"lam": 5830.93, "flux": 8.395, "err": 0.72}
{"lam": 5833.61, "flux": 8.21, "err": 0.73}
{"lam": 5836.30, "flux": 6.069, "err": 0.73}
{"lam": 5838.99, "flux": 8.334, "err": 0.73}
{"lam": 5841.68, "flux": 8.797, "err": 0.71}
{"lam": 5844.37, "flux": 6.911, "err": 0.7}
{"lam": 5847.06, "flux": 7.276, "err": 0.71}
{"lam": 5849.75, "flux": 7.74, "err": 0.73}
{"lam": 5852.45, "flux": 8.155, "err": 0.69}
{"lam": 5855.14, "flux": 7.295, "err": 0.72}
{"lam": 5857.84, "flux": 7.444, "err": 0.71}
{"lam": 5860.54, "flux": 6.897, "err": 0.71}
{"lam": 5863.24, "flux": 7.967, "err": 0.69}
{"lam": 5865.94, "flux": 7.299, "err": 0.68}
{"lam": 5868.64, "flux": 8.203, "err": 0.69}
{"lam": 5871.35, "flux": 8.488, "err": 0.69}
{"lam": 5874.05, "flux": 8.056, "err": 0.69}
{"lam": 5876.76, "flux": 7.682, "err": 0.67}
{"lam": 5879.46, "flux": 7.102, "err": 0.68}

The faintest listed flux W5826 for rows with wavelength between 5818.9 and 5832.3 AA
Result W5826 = 7.438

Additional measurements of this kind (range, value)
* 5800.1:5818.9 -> 6.397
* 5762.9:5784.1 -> 6.881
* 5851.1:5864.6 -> 6.897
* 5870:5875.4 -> 8.056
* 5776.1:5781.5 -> 7.262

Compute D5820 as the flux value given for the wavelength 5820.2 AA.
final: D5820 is 8.623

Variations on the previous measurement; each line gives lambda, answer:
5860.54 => 6.897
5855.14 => 7.295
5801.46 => 7.239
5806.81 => 7.503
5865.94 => 7.299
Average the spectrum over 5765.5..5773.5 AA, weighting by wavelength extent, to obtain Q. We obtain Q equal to 7.36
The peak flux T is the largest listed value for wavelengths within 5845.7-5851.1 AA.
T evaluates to 7.74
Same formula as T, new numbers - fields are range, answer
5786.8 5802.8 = 9.071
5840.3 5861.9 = 8.797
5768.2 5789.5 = 8.396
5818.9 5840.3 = 8.623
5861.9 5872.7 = 8.488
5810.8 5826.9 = 8.747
